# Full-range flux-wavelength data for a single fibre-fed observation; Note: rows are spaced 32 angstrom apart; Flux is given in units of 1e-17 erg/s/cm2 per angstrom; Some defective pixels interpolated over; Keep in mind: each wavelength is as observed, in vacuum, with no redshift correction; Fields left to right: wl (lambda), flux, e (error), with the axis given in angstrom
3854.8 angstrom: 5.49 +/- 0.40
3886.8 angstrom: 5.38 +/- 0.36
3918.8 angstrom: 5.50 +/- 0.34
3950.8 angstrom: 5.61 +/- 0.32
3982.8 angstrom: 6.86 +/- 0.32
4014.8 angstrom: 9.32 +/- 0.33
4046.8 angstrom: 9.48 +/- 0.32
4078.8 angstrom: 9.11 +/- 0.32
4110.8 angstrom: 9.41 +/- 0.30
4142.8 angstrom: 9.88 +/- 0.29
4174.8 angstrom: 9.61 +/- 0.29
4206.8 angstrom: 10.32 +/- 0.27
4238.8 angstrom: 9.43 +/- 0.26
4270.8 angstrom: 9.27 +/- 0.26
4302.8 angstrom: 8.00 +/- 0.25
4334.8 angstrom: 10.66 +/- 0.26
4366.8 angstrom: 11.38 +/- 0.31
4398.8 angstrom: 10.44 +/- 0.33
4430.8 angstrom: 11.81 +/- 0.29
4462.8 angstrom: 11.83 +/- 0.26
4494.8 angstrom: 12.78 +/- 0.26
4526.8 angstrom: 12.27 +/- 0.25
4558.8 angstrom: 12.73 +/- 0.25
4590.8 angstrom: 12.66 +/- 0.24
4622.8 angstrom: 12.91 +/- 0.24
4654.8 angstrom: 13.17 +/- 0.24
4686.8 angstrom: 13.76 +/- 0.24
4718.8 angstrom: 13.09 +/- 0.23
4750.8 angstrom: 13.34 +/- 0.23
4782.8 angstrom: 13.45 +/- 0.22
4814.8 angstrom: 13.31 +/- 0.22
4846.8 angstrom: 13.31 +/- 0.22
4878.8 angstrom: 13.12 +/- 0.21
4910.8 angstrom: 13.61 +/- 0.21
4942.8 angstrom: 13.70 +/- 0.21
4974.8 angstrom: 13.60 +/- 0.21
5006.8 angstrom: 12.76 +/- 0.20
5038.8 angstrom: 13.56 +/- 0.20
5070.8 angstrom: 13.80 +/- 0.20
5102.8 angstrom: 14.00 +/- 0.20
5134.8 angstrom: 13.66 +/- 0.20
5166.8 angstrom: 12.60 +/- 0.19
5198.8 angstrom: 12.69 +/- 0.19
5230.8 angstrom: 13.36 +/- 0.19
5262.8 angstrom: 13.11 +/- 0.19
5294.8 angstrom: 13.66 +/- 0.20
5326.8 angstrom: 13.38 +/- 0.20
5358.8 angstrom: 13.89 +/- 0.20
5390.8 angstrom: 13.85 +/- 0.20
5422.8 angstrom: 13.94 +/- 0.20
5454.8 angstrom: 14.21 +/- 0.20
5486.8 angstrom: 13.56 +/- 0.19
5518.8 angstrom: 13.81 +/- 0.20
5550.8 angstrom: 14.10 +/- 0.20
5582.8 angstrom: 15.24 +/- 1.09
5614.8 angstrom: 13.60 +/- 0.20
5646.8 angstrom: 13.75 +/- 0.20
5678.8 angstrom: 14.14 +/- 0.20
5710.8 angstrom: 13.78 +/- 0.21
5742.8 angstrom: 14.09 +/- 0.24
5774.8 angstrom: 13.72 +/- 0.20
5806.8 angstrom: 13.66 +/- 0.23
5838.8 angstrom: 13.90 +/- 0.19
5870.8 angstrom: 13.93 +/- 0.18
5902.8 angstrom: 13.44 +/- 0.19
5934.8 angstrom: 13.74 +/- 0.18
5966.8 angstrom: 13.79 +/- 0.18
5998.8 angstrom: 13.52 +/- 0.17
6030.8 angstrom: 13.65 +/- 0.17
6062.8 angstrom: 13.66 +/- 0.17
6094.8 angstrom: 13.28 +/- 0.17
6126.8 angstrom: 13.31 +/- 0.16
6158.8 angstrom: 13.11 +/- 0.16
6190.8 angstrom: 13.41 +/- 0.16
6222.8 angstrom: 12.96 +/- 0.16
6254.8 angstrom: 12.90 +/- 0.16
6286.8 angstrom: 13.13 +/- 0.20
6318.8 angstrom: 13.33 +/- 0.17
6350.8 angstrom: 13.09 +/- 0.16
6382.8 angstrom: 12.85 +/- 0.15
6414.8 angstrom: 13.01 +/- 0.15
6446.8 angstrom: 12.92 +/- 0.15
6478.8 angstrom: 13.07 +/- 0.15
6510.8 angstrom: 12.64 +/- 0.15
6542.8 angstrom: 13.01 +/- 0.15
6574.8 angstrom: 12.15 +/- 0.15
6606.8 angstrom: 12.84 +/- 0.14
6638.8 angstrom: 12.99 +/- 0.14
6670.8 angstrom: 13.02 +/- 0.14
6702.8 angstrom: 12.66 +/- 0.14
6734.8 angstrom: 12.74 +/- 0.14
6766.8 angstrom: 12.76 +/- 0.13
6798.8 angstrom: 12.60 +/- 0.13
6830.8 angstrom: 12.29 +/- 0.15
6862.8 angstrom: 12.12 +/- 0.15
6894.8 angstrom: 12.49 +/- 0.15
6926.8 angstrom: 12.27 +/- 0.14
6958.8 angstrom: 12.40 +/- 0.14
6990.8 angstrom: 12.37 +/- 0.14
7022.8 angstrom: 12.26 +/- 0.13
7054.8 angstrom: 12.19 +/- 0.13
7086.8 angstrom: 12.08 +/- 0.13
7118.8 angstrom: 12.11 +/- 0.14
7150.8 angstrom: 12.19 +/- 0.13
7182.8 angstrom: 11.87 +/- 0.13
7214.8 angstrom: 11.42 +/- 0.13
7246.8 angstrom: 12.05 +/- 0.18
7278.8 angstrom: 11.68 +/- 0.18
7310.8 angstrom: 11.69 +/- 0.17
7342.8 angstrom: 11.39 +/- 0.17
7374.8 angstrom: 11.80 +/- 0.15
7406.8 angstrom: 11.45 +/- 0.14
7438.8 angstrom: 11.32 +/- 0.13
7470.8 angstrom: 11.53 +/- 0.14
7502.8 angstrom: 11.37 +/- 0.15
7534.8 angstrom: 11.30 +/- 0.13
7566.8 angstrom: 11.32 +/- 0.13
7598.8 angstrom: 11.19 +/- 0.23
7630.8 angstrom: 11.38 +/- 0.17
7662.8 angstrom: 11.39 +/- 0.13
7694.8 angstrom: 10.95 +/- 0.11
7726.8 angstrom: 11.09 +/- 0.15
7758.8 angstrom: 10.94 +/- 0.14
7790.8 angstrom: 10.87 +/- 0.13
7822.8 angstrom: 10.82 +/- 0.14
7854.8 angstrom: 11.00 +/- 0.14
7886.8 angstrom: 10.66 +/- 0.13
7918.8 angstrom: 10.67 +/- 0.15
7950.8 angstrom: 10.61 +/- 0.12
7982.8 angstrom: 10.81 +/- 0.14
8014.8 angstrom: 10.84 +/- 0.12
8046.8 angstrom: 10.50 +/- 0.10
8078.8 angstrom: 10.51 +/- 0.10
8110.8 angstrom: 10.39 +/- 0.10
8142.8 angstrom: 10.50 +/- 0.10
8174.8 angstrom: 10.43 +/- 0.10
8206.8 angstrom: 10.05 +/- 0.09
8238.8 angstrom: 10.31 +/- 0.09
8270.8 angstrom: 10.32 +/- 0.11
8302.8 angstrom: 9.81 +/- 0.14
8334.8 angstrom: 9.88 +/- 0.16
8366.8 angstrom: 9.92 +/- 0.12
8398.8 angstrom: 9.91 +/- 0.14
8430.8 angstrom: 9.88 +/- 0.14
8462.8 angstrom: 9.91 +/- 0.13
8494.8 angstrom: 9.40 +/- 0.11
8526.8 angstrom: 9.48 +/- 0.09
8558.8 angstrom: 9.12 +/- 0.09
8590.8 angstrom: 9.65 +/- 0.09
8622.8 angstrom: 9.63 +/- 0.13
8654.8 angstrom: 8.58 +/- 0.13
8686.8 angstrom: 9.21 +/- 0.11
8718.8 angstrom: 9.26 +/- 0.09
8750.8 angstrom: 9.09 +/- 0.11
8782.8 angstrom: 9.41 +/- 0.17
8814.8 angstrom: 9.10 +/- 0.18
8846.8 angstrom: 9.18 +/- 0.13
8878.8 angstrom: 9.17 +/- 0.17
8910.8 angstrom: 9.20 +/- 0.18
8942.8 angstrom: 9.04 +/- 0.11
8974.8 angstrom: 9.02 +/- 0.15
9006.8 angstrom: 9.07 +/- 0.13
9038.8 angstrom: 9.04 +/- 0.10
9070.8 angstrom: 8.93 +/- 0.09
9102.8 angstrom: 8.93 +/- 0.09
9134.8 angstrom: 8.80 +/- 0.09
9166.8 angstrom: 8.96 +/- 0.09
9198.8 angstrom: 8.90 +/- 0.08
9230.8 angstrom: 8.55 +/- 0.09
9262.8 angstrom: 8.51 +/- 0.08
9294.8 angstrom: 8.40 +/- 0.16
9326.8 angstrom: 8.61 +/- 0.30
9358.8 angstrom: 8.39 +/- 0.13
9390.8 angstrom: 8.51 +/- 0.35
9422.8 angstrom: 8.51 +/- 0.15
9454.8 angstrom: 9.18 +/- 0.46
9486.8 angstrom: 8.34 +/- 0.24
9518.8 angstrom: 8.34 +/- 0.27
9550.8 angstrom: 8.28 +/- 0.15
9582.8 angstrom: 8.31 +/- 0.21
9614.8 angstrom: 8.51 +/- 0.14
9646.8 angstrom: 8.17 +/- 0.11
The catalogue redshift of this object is 0.000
